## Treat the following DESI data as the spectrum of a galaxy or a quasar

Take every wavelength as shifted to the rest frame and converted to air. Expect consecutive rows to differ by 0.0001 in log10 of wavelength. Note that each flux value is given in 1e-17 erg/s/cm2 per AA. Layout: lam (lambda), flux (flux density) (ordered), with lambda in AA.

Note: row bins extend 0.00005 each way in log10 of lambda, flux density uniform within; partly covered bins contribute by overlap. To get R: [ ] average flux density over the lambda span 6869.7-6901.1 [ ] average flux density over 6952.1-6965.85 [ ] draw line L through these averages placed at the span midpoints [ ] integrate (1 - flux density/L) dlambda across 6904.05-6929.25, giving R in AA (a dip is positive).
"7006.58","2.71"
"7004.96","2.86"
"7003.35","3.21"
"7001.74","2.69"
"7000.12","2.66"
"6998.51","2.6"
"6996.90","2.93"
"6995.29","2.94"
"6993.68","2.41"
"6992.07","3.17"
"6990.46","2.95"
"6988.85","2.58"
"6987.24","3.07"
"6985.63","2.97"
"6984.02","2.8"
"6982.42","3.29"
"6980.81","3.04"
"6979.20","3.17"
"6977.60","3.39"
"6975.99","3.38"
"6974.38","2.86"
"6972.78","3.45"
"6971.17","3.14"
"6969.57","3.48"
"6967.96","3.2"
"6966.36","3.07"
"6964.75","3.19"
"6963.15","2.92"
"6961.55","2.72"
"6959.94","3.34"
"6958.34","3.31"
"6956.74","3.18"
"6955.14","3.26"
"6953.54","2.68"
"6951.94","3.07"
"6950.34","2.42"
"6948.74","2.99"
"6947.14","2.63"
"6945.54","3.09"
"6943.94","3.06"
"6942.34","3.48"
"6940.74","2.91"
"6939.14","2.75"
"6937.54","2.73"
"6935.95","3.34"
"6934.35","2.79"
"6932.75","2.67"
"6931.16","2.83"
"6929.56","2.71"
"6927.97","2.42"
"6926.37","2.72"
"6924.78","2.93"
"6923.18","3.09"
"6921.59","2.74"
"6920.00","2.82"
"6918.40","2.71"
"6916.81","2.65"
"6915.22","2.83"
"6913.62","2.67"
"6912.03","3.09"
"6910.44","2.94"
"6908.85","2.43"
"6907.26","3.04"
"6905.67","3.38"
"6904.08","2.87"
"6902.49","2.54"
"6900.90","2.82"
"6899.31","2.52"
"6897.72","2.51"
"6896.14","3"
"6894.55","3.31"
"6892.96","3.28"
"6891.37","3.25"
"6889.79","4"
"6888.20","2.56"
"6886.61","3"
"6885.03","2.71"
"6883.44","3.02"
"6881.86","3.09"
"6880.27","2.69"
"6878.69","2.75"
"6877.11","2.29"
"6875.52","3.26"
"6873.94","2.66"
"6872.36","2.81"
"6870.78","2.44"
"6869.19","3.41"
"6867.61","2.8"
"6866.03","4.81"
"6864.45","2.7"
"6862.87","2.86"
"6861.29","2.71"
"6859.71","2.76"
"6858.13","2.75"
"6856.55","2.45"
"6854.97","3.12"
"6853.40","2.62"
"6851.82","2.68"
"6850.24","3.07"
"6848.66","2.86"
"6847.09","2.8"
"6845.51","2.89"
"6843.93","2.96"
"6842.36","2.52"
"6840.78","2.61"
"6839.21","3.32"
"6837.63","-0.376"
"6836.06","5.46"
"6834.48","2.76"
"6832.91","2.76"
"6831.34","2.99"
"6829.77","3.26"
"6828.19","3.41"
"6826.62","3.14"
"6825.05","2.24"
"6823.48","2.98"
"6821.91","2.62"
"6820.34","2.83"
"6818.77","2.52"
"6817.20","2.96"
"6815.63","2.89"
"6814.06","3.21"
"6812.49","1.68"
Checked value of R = 1.2 AA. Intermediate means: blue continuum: 2.9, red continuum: 3.08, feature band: 2.83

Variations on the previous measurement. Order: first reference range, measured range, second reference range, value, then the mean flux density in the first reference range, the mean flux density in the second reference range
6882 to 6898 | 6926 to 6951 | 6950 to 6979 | 2.10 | 3.08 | 3.13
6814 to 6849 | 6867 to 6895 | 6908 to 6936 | -1.47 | 2.85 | 2.78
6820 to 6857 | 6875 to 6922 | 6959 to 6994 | 0.82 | 2.84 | 3.08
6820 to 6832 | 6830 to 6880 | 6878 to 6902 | 1.55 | 2.94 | 2.96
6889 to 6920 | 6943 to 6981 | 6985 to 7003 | -2.98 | 2.94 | 2.82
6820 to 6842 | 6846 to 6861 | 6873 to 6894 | 0.58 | 2.85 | 2.97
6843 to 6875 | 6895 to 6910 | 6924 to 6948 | 0.43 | 2.91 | 2.87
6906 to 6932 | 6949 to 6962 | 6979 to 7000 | -0.69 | 2.8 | 2.9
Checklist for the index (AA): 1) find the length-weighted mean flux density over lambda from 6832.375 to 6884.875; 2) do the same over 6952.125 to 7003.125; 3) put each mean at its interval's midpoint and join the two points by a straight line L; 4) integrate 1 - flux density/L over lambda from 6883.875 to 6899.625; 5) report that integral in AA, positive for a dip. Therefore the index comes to -0.67 AA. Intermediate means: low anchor 2.86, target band 3.03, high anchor 3.03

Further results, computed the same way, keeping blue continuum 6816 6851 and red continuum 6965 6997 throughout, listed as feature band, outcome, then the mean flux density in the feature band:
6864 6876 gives -0.9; 3.12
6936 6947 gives 0.0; 3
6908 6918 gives 0.7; 2.77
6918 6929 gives 0.8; 2.78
